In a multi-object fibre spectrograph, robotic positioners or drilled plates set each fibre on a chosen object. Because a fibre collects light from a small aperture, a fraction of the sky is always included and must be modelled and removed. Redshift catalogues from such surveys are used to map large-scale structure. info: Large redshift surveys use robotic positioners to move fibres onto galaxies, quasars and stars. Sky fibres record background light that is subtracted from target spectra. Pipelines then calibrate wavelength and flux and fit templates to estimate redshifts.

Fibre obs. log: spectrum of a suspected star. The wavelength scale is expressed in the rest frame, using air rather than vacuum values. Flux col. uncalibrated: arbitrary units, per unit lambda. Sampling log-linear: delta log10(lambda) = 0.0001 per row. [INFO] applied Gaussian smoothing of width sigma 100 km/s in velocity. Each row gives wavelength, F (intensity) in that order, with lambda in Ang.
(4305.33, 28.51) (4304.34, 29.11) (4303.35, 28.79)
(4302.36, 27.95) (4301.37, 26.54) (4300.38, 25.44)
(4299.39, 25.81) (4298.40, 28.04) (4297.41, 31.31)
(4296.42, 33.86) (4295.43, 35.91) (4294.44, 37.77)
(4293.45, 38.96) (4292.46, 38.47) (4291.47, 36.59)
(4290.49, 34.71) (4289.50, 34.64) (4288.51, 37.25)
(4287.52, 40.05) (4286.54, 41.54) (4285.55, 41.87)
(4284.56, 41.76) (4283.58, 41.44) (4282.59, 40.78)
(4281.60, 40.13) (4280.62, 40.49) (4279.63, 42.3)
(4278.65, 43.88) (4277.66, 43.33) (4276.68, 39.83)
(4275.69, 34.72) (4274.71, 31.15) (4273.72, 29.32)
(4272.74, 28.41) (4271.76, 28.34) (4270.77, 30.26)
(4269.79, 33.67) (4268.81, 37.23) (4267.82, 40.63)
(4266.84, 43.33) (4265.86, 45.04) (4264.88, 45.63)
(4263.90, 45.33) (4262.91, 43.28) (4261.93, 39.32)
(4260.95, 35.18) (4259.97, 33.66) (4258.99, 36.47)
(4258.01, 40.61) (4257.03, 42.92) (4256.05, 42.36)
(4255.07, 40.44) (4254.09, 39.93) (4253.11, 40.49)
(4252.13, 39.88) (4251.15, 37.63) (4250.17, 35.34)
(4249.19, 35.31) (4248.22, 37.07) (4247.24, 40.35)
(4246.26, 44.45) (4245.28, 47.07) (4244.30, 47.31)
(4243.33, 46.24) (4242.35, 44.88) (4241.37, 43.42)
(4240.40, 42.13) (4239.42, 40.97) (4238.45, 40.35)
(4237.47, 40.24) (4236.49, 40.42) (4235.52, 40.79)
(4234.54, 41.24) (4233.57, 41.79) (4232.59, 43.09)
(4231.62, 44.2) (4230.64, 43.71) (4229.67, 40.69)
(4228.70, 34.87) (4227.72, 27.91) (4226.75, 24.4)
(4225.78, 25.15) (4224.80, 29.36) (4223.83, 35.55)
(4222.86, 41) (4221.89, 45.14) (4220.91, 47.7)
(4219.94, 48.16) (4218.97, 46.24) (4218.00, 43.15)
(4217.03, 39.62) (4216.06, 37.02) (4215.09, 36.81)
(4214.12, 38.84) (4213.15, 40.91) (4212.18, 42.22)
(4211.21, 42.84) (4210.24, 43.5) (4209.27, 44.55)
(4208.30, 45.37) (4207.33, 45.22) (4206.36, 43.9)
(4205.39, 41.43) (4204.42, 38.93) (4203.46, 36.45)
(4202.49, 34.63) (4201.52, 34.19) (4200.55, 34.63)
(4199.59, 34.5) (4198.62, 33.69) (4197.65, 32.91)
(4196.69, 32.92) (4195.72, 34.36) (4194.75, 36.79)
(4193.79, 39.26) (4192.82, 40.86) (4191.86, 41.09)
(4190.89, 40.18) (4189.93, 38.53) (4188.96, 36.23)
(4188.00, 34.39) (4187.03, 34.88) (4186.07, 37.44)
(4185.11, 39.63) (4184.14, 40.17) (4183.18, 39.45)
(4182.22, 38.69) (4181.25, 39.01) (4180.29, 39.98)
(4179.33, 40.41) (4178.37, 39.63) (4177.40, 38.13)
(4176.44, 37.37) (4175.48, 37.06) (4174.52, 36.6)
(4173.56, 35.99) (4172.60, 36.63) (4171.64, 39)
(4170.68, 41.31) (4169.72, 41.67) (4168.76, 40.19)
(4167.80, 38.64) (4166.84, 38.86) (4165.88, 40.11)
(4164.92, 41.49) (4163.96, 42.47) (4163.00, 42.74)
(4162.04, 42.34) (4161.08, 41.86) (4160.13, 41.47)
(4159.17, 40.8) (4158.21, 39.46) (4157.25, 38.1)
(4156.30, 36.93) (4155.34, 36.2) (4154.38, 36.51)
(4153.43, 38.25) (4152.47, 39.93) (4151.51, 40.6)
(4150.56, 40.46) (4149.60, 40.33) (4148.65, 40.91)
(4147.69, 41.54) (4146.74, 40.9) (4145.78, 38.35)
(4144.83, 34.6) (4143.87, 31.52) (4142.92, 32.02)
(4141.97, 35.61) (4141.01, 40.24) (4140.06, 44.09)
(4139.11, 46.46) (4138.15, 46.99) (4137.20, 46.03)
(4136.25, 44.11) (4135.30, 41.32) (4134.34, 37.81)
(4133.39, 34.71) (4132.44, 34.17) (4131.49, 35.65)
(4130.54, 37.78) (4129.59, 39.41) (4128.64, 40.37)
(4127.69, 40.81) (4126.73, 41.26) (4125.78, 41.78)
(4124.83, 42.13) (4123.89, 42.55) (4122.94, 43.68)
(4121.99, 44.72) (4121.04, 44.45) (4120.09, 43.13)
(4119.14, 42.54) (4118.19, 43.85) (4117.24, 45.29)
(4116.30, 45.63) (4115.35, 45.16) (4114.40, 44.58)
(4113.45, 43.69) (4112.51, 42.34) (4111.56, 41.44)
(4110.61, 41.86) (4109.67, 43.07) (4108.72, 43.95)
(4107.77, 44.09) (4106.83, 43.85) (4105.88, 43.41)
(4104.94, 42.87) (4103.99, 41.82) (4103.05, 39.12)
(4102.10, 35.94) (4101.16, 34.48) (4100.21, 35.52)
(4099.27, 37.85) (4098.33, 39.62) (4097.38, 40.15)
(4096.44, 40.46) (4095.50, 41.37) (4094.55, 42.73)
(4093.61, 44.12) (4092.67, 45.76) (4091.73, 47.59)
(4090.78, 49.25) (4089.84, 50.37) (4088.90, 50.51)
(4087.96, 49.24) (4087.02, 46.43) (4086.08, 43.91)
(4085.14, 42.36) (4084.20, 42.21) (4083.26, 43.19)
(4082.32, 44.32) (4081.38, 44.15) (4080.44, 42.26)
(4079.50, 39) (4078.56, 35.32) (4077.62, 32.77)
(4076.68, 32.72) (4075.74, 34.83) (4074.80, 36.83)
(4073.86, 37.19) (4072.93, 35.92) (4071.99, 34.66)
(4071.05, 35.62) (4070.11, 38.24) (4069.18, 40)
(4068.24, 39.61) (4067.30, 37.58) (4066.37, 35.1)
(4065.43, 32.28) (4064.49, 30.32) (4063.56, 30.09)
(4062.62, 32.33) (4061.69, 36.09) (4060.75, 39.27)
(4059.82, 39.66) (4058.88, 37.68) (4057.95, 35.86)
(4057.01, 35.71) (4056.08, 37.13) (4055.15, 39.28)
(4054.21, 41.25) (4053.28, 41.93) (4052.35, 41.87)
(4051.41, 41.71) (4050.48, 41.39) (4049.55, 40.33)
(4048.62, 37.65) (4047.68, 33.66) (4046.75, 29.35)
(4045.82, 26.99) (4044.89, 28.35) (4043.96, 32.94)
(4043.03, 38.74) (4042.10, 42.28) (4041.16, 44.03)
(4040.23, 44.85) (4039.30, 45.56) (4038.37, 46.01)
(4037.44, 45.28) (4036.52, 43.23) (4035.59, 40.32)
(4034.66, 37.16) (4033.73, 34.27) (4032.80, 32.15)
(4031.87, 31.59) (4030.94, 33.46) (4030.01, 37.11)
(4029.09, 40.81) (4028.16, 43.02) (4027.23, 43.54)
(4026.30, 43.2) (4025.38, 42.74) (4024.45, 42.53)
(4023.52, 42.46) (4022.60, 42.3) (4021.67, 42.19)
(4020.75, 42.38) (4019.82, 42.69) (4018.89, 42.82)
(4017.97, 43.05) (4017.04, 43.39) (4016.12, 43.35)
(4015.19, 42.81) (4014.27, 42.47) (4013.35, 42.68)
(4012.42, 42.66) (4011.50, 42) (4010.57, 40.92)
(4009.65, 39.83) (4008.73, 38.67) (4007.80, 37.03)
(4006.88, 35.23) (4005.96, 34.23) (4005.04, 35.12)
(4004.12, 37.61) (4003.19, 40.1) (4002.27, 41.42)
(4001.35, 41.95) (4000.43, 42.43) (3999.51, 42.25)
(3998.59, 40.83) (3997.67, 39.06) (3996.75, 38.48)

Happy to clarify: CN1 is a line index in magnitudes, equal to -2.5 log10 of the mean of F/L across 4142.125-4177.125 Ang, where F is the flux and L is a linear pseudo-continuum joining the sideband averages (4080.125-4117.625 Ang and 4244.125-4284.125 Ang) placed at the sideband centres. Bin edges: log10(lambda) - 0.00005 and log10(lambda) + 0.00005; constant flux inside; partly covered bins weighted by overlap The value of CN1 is 0.07 mag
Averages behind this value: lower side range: 43.2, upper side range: 39.1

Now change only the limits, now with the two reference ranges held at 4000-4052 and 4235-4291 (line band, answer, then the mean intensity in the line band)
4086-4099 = -0.14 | 45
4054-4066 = 0.11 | 35.8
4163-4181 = 0.01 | 39.3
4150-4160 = 0.02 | 38.8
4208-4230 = 0.01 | 39.1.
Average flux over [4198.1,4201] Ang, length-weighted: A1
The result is 34.3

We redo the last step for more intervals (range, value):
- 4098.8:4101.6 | 36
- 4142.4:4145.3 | 32.8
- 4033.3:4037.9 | 40.2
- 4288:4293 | 36.3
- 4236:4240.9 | 40.9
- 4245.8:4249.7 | 39.3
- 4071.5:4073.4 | 35.4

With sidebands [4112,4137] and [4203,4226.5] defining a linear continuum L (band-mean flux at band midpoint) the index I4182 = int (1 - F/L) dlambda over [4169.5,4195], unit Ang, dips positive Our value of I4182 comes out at 1.56 Ang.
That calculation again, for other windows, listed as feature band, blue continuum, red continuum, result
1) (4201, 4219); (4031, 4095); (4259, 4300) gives -1.3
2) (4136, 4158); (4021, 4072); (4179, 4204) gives -1.2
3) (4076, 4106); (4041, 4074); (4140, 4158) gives -3.7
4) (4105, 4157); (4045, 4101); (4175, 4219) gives -2.7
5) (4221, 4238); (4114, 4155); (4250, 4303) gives 0.2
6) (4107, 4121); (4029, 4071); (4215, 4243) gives -1.9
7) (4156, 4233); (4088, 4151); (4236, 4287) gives 3.2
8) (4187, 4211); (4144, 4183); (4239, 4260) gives 1.1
